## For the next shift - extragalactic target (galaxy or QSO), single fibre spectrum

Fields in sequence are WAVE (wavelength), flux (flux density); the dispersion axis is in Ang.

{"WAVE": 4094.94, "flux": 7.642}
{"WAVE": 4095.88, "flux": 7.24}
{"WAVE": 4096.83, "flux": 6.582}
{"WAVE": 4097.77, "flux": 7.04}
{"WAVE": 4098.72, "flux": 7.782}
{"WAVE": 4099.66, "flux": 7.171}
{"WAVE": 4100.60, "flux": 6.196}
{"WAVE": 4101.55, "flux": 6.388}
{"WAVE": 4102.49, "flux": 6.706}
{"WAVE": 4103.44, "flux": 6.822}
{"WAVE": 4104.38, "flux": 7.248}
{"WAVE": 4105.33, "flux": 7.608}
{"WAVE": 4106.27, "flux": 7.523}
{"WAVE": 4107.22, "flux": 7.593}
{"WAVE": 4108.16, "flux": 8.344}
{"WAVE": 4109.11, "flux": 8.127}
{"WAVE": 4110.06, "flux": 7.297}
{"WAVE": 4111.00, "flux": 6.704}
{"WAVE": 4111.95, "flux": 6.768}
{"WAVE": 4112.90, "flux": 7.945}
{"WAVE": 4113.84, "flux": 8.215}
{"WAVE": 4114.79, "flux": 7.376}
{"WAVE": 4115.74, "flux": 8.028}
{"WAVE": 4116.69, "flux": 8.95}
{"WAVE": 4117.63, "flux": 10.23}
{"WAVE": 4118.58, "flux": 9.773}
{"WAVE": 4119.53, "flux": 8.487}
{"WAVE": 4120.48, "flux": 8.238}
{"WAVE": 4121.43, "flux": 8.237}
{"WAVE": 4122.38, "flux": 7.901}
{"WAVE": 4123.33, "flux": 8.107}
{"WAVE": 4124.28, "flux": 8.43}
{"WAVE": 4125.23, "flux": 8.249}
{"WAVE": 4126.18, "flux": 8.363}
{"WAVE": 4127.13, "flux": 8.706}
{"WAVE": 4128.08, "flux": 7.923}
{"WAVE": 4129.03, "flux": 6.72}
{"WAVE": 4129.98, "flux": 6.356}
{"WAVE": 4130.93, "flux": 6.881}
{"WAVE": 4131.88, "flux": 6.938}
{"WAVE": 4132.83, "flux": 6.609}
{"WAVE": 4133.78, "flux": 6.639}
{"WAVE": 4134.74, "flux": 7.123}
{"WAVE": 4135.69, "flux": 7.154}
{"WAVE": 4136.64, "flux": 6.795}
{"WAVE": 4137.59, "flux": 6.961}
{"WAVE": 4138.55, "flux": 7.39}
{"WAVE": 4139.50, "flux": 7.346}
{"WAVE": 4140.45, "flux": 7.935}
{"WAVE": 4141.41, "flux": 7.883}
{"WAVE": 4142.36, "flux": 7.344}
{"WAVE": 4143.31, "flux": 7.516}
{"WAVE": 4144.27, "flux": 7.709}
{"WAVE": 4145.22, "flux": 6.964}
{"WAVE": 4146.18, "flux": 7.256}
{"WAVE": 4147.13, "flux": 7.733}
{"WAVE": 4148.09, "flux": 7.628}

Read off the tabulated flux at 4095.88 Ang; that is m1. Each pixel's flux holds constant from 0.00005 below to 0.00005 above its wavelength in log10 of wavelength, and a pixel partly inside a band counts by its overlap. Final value 7.24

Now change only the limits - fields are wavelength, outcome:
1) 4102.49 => 6.706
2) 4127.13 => 8.706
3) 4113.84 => 8.215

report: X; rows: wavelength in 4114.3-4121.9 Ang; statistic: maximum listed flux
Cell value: 10.23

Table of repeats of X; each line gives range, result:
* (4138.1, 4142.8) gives 7.935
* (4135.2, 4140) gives 7.39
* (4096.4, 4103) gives 7.782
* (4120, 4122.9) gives 8.238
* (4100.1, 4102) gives 6.388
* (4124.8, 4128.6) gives 8.706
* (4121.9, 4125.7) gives 8.43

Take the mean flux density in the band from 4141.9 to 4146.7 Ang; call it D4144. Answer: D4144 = 7.36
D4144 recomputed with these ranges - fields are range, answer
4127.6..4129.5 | 7.33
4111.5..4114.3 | 7.66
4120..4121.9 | 8.23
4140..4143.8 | 7.66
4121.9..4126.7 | 8.21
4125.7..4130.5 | 7.61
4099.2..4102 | 6.58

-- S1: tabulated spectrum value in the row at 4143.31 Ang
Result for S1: 7.516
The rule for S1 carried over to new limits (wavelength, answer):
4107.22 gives 7.593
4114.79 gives 7.376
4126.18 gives 8.363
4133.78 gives 6.639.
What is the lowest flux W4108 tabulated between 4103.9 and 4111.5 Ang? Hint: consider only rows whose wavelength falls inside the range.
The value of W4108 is 6.704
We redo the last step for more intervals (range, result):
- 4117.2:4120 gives 8.487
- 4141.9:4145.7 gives 6.964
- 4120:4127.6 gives 7.901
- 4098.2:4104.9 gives 6.196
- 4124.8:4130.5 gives 6.356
